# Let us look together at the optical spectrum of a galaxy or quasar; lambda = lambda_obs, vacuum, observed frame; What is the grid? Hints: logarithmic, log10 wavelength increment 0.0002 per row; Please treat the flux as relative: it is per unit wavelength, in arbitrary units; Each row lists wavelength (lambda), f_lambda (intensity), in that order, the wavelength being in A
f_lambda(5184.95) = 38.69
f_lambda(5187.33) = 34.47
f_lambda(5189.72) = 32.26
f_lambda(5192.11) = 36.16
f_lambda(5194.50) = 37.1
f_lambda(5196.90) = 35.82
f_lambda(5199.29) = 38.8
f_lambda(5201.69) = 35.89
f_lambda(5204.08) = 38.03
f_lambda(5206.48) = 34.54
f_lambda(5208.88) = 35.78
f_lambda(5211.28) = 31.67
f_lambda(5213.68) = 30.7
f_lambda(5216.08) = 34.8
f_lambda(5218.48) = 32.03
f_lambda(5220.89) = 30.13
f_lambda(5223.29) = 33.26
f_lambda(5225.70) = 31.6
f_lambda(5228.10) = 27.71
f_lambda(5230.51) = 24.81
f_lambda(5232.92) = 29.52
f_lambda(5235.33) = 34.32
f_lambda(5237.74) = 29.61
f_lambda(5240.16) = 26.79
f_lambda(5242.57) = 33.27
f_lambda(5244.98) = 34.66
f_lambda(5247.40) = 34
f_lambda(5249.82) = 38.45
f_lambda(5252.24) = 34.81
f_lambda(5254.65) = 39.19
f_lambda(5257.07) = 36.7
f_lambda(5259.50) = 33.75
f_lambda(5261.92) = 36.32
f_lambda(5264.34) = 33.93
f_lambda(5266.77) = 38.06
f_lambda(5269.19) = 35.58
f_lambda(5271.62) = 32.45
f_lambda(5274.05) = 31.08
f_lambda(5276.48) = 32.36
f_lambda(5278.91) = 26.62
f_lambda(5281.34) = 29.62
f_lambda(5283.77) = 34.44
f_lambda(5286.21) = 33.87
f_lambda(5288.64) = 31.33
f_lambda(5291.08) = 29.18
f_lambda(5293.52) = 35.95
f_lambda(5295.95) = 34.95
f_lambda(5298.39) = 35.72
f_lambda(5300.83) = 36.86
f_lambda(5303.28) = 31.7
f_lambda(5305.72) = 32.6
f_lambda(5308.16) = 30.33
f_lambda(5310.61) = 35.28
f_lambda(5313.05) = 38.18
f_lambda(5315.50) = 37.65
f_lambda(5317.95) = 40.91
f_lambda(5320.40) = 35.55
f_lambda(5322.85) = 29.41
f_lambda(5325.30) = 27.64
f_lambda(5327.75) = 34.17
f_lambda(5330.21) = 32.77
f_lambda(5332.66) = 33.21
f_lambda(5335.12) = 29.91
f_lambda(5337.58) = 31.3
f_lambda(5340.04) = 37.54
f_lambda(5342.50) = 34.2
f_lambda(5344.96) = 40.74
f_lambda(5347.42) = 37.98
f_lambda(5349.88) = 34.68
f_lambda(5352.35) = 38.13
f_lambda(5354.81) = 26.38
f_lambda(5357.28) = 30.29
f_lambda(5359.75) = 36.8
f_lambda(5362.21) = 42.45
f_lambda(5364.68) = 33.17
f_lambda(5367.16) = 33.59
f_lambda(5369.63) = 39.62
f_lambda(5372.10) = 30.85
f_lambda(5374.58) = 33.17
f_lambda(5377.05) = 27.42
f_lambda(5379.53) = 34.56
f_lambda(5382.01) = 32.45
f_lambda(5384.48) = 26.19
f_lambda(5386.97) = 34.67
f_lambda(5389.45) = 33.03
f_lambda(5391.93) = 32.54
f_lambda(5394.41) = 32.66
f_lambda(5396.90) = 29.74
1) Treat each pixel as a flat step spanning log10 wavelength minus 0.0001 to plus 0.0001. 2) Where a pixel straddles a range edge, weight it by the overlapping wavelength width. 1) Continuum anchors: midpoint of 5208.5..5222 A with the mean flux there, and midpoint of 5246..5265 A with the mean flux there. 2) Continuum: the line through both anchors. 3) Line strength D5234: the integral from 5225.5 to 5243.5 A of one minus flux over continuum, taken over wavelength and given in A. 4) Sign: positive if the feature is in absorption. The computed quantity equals 2.4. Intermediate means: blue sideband 32.3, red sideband 35.9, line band 29.5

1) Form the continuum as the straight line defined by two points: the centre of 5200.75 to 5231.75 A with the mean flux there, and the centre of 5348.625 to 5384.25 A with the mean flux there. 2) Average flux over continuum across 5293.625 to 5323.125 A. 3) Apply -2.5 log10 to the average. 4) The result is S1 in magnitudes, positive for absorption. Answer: -0.06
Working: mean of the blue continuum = 32.3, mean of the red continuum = 33.6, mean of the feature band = 35.1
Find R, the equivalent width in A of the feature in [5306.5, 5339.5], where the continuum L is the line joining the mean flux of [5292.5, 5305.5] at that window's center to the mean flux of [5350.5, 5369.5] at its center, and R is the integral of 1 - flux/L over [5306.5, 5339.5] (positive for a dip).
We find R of 1.1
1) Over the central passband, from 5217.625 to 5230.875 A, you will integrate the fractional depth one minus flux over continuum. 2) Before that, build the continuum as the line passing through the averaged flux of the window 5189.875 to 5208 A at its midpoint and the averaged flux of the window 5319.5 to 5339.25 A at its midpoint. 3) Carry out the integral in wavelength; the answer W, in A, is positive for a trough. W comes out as 2.0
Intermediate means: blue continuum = 36.3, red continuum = 31.8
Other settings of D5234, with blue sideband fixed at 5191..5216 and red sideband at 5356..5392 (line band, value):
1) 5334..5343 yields 0.2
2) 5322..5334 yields 0.9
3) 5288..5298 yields 0.3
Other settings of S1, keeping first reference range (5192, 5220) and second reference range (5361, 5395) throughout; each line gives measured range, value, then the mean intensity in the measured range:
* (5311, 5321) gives -0.12 mag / 38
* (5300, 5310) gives 0.04 mag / 32.8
